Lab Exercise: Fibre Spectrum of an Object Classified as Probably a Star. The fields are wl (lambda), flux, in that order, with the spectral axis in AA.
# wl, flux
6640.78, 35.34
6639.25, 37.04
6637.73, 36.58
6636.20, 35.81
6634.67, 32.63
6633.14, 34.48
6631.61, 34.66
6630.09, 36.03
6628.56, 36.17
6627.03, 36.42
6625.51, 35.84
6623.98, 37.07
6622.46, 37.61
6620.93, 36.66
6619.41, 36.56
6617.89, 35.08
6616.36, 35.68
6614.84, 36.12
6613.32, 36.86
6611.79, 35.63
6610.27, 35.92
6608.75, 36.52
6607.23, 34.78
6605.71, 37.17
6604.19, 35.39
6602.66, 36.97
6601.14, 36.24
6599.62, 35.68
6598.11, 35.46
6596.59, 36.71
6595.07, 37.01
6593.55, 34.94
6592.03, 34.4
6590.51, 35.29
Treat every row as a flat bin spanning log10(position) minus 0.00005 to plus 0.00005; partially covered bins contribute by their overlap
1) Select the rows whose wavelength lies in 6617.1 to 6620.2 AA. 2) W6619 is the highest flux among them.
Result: 36.56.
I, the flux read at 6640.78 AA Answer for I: 35.34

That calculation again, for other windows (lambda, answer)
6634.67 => 32.63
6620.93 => 36.66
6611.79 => 35.63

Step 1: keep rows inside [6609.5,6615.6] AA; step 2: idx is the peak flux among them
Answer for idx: 36.86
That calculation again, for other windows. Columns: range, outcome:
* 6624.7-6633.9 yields 36.42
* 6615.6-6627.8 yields 37.61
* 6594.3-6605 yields 37.01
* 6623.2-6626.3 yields 37.07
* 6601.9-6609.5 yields 37.17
